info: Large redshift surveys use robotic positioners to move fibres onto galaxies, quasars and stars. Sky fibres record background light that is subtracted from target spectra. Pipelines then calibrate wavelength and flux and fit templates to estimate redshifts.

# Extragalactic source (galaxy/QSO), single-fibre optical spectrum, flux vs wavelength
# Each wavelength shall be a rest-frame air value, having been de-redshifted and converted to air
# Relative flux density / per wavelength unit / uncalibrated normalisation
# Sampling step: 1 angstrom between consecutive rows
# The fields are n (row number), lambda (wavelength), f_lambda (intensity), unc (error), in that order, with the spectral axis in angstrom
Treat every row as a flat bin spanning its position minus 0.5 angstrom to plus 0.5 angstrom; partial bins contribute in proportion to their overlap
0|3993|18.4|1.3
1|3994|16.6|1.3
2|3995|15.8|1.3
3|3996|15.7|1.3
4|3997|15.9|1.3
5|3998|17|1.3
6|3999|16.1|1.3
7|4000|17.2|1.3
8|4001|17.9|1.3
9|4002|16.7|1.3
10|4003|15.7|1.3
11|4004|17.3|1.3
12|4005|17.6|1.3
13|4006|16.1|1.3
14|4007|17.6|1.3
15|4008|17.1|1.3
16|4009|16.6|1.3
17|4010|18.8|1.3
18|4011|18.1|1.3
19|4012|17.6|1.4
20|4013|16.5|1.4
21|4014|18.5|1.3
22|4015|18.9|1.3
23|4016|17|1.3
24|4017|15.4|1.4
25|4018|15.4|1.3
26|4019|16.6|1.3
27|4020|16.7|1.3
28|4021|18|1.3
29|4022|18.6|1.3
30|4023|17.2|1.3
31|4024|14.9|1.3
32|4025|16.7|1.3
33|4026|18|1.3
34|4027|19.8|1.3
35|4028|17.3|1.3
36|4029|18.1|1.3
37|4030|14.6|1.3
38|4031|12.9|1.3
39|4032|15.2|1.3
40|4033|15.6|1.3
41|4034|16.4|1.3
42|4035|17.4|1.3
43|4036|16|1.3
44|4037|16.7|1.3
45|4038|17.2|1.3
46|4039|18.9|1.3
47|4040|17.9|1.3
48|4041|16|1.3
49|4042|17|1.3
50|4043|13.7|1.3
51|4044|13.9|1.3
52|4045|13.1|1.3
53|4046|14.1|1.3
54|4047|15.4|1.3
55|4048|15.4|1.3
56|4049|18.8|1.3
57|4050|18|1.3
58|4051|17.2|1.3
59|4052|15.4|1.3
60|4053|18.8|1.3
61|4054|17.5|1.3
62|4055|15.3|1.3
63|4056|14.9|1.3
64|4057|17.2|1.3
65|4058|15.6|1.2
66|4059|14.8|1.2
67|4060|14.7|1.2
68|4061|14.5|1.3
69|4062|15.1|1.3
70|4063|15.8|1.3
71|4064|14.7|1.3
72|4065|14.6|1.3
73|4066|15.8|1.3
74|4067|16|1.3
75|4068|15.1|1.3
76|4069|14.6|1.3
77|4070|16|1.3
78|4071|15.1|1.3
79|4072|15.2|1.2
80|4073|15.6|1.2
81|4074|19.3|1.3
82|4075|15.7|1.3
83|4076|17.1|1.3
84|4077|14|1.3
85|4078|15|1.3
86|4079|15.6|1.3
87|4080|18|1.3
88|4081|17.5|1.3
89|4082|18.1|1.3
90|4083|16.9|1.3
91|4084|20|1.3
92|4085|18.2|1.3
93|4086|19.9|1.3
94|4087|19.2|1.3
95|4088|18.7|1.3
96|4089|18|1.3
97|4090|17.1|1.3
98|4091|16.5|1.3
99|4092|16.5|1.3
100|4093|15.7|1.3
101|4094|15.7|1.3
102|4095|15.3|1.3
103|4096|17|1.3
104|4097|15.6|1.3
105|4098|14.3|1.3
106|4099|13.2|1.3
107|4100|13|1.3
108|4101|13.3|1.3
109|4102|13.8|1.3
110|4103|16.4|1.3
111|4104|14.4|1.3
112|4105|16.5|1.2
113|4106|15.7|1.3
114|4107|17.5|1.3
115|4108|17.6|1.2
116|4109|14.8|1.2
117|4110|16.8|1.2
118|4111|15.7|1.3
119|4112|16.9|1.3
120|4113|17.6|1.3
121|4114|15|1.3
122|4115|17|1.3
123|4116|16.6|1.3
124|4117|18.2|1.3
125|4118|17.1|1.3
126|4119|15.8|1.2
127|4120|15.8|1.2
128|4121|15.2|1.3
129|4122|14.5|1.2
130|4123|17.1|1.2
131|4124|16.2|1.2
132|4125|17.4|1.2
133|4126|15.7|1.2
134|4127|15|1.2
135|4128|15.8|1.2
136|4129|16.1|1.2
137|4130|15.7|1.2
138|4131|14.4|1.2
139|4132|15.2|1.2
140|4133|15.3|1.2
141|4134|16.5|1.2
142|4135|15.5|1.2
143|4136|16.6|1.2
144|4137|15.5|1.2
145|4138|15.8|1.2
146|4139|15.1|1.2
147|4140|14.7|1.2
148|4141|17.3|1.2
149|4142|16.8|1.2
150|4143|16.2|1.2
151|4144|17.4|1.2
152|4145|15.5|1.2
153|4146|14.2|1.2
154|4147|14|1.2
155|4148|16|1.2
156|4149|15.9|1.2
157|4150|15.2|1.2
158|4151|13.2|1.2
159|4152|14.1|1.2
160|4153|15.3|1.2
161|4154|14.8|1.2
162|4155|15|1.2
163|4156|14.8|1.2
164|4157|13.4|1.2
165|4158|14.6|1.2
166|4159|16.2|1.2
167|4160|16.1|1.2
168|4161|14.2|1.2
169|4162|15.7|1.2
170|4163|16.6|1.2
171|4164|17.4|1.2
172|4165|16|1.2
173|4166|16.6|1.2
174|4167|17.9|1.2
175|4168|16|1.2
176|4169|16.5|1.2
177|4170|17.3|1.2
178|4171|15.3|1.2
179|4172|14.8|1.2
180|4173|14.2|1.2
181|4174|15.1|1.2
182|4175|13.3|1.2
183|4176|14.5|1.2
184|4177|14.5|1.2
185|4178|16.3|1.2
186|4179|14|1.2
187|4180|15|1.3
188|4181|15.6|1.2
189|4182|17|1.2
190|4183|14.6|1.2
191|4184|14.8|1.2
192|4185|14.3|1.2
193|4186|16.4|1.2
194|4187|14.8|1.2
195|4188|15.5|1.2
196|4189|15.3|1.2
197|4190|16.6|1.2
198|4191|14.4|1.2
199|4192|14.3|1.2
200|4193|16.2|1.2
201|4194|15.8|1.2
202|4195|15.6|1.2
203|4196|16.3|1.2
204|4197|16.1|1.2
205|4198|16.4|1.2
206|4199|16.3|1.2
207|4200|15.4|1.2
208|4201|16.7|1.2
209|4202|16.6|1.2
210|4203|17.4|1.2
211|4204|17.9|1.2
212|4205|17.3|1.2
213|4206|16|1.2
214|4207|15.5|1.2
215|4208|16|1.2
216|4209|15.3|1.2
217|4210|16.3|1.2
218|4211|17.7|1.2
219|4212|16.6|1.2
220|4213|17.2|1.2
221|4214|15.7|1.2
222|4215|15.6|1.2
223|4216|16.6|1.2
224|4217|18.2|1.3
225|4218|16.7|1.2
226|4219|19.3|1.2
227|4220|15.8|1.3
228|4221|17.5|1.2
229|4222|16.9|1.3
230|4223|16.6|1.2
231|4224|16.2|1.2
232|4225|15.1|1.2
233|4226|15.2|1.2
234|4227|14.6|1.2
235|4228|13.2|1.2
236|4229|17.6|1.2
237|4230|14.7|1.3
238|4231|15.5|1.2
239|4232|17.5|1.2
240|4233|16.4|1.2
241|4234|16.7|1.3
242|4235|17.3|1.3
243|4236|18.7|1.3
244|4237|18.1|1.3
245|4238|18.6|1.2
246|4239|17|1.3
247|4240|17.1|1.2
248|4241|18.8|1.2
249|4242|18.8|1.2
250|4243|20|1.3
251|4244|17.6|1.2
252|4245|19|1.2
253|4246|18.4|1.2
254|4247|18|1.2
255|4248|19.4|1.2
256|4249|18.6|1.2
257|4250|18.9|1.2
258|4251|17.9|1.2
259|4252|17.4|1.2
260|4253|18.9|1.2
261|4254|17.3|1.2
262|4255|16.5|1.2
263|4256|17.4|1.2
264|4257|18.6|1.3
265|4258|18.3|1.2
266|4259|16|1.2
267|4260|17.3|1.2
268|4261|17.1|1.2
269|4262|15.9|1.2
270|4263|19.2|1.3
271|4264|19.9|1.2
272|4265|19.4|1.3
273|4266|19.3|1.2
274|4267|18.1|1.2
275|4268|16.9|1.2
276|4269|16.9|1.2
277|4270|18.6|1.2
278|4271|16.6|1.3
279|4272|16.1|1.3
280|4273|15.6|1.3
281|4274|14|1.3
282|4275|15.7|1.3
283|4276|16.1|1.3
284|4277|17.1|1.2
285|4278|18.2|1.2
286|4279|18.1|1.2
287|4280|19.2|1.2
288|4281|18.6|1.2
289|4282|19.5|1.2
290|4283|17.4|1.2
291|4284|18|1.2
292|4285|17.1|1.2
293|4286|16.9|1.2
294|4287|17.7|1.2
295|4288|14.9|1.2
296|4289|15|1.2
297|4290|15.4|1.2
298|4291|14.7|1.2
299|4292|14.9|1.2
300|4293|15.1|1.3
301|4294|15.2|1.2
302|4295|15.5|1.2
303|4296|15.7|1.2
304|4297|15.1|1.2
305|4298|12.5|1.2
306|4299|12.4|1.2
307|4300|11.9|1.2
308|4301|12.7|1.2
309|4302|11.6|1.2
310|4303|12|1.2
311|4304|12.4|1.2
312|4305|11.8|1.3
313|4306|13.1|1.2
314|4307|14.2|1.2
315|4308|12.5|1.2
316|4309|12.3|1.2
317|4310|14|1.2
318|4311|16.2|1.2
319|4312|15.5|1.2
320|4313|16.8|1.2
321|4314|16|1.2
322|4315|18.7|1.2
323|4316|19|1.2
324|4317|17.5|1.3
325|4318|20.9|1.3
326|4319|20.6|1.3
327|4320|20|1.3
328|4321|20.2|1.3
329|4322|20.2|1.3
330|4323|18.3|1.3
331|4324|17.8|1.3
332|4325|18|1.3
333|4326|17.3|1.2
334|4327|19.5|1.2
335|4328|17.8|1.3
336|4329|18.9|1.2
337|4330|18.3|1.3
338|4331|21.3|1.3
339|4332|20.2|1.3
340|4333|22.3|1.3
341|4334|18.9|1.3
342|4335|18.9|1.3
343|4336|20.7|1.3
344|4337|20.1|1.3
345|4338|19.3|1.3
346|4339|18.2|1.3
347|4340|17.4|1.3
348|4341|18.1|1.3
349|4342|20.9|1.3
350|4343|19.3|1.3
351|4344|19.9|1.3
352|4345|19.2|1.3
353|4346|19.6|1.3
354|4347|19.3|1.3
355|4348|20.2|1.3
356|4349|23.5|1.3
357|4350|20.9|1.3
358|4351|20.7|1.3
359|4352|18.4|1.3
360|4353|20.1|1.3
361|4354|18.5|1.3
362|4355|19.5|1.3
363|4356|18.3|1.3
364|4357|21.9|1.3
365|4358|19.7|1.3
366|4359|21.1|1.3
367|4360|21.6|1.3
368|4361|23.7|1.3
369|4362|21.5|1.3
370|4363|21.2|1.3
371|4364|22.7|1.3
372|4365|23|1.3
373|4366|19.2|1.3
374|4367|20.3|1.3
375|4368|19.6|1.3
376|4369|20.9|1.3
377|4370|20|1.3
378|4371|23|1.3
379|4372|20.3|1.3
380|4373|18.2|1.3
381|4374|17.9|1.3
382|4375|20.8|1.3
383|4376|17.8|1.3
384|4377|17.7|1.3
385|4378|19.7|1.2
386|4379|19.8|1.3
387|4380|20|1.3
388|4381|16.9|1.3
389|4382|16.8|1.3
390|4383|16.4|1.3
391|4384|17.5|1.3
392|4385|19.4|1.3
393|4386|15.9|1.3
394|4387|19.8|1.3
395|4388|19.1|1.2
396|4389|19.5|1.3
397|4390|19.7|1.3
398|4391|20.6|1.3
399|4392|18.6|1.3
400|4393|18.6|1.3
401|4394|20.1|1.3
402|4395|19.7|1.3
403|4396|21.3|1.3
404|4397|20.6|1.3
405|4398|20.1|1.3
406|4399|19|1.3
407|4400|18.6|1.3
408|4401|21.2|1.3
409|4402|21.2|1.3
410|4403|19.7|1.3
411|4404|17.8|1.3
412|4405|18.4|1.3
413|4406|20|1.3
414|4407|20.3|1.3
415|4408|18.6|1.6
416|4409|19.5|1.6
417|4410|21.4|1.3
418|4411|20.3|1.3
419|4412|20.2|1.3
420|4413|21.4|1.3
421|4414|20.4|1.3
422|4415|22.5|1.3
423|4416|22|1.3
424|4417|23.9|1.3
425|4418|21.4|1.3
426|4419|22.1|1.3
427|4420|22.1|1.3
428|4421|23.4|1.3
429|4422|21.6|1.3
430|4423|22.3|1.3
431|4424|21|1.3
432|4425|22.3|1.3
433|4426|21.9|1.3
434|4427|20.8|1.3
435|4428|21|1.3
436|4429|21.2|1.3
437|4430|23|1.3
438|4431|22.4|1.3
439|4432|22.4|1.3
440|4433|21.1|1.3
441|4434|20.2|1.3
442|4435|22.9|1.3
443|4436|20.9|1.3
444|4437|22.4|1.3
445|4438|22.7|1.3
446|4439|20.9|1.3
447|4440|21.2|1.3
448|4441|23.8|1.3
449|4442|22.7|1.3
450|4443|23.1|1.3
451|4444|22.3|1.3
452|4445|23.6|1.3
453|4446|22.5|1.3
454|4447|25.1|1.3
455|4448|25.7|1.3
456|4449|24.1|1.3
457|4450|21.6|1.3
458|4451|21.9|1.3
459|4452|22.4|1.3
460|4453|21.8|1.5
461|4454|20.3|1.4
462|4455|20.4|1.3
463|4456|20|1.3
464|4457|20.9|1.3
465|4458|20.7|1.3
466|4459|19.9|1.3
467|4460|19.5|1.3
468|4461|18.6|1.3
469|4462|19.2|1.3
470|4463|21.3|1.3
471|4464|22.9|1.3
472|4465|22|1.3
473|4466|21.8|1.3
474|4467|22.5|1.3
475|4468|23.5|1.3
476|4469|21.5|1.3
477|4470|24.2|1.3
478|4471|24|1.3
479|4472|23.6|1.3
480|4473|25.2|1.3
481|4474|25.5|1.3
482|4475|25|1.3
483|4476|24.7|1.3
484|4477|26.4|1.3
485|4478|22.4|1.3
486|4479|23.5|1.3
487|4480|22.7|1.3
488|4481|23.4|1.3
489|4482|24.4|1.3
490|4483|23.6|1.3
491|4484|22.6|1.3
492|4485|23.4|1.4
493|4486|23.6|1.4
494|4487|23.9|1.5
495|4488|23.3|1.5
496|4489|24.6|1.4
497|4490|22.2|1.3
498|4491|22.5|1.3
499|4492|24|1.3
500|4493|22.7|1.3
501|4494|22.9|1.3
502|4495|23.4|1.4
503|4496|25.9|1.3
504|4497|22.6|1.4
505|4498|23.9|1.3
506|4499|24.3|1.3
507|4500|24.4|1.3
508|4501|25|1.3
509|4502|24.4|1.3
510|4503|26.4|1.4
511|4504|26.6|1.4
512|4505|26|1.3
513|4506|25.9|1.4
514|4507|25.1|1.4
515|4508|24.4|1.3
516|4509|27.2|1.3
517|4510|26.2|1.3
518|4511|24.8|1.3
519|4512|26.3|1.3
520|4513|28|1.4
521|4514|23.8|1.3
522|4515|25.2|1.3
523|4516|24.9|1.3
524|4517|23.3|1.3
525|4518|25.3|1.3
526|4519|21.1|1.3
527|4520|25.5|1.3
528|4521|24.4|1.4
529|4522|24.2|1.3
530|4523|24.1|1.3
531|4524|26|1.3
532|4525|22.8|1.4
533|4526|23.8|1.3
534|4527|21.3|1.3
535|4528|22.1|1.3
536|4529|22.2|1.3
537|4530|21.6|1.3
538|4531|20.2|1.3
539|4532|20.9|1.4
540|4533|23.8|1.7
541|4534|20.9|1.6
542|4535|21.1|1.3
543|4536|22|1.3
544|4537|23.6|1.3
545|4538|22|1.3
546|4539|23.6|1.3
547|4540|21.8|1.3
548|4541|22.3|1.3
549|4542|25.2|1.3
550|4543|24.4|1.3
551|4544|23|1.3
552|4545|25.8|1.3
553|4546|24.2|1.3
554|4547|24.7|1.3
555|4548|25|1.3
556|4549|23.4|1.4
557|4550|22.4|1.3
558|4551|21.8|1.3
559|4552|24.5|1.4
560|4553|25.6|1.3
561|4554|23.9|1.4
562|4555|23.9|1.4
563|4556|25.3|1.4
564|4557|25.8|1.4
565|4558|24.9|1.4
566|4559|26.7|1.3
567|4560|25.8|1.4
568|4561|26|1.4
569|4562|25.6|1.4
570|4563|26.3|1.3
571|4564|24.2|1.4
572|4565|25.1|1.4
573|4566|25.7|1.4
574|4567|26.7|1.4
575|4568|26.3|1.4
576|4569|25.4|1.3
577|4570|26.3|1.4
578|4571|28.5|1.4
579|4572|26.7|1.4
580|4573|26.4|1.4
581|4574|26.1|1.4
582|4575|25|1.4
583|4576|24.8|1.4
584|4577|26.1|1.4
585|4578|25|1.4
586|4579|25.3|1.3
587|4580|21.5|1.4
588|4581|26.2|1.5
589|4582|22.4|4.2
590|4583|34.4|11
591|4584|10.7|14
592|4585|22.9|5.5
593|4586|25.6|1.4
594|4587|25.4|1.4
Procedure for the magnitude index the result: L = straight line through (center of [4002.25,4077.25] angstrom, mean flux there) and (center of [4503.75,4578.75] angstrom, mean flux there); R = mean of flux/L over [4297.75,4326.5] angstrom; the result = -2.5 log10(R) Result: 0.301 mag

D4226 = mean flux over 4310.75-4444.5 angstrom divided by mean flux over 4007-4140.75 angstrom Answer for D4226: 1.24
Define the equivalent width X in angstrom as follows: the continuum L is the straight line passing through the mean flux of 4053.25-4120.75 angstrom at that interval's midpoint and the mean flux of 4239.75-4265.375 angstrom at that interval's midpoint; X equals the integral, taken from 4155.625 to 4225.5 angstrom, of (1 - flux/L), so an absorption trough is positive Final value 5.9 angstrom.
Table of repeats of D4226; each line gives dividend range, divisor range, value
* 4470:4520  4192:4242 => 1.47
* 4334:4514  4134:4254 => 1.33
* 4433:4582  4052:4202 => 1.50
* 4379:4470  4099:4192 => 1.34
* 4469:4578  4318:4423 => 1.22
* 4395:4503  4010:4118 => 1.36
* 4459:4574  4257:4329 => 1.45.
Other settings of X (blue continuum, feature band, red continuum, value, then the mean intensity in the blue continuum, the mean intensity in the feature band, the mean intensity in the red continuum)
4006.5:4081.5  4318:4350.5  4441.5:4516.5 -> 2.4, 16.3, 19.6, 23.5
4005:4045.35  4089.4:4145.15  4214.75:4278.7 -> 3.6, 16.7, 15.9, 17.3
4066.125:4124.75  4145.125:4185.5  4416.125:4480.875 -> 5.1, 16.3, 15.3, 22.3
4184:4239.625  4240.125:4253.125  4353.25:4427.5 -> -1.1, 16.3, 18.5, 20.2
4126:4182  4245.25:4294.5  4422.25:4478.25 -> 2.2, 15.5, 17.3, 22.3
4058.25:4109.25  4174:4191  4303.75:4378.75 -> 2.0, 16.1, 15.1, 19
